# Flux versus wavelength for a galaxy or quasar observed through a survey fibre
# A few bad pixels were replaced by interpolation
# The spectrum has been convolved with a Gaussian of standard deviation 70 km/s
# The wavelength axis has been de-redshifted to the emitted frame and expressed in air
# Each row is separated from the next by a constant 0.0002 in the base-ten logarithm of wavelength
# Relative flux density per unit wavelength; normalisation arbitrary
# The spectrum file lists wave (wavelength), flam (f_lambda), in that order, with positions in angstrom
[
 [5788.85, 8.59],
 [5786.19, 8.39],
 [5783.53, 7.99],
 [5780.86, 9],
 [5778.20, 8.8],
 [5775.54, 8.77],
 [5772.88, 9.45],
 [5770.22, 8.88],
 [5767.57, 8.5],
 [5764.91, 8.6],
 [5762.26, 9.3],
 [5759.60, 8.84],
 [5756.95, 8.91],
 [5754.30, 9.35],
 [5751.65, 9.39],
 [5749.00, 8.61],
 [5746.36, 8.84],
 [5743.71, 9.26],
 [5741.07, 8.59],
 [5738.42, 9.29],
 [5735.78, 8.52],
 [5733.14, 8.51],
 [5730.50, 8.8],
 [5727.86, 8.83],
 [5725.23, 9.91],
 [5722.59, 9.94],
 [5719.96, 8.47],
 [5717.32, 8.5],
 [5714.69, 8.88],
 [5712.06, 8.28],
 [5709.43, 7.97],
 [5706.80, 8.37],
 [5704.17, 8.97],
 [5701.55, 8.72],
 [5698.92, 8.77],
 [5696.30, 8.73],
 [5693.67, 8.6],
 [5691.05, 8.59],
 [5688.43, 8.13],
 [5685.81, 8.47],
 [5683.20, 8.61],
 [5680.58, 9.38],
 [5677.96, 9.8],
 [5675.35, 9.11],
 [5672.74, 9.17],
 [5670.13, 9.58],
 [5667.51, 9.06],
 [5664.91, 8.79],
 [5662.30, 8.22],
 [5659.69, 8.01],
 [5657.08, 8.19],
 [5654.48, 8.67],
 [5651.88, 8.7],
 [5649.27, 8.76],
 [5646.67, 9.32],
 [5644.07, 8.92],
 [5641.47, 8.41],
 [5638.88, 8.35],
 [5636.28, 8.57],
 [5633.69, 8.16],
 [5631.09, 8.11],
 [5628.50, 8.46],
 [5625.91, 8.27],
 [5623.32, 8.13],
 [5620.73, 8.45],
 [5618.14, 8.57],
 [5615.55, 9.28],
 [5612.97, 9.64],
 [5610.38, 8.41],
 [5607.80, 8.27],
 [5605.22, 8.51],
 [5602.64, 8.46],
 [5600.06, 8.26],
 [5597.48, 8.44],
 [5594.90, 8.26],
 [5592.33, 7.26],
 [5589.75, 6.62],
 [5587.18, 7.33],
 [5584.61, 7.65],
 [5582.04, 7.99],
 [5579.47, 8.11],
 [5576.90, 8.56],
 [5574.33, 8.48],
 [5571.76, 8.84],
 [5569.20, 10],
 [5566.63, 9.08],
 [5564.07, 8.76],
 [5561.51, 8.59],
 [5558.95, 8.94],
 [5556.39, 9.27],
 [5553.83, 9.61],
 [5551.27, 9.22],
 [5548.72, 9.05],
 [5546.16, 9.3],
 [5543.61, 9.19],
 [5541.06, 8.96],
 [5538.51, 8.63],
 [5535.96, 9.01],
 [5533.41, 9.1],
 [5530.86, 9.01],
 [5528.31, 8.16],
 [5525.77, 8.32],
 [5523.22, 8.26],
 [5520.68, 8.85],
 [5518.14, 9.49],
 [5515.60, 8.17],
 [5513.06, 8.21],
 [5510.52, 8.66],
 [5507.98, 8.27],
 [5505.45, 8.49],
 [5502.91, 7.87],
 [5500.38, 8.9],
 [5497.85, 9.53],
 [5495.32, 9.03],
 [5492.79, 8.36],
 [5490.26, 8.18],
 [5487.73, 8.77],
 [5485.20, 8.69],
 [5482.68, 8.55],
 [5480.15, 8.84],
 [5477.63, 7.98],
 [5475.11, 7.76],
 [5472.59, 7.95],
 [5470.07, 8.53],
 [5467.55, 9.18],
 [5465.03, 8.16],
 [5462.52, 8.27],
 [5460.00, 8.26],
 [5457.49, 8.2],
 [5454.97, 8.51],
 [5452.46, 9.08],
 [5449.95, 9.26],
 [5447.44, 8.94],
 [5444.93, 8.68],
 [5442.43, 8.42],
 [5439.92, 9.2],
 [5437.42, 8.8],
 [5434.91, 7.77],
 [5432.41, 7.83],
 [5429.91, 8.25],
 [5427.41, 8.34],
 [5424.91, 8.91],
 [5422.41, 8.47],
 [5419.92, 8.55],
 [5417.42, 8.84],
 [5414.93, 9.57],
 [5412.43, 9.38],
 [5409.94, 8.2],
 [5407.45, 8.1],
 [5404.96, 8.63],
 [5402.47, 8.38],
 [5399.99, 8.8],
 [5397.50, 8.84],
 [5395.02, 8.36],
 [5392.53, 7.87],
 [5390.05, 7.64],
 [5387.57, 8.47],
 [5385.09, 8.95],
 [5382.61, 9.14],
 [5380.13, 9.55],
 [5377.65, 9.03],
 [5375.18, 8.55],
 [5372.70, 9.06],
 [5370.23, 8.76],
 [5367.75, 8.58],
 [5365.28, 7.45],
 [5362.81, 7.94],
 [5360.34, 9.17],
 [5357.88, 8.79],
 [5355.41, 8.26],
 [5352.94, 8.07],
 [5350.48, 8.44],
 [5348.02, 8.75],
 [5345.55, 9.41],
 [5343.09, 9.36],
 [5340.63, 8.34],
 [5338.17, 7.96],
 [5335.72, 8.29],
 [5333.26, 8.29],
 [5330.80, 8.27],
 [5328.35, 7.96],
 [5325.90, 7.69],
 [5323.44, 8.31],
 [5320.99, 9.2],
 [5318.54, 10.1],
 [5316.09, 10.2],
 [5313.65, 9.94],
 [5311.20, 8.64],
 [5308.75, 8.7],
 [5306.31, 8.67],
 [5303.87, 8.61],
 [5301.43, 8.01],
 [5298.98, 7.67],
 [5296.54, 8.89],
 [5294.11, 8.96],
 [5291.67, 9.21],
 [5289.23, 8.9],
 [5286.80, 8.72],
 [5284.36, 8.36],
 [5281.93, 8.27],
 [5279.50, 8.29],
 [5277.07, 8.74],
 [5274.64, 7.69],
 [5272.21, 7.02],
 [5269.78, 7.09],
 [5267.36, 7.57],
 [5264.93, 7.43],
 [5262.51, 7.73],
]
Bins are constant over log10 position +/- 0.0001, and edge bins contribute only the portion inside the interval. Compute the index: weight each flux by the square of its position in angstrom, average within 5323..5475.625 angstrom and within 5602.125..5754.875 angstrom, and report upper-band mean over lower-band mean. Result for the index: 1.13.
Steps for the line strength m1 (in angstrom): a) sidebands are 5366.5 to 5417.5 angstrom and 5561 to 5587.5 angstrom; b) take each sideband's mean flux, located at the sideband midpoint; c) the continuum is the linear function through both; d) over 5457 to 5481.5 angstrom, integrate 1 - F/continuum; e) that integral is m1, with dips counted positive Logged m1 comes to 0.9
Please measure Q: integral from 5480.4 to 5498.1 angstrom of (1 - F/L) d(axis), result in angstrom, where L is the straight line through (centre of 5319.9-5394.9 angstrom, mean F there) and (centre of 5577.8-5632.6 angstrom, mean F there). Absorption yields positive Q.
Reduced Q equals -0.71 angstrom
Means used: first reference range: 8.51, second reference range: 8.22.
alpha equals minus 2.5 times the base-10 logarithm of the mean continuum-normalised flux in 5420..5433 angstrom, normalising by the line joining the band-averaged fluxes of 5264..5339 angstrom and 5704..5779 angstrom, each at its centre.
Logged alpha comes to 0.02 mag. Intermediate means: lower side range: 8.45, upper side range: 8.87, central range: 8.41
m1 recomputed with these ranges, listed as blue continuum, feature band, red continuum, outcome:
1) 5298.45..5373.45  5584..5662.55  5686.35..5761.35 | 3.6 angstrom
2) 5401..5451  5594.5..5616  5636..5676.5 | 0.3 angstrom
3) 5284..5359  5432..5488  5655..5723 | 1.2 angstrom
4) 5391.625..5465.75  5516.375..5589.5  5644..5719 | -0.8 angstrom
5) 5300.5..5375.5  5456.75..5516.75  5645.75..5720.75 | 1.5 angstrom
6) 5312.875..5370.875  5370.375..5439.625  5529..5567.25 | 1.1 angstrom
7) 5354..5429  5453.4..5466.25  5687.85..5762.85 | 0.5 angstrom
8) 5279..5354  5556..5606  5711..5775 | 2.7 angstrom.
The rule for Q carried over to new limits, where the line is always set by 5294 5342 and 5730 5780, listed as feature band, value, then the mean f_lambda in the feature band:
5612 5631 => 0.41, 8.63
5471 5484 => 0.75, 8.23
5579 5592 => 1.95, 7.48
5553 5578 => -0.62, 9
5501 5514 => 0.62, 8.33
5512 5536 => 0.32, 8.64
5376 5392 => -0.14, 8.75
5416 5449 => 0.58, 8.55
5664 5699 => -0.23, 8.92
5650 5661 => 0.54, 8.41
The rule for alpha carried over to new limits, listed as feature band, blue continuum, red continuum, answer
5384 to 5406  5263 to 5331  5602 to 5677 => 0.01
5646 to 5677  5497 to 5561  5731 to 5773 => 0.01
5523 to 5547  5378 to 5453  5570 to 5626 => -0.05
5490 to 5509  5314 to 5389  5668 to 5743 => 0.02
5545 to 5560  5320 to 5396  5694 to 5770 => -0.07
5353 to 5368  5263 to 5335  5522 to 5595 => 0.02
